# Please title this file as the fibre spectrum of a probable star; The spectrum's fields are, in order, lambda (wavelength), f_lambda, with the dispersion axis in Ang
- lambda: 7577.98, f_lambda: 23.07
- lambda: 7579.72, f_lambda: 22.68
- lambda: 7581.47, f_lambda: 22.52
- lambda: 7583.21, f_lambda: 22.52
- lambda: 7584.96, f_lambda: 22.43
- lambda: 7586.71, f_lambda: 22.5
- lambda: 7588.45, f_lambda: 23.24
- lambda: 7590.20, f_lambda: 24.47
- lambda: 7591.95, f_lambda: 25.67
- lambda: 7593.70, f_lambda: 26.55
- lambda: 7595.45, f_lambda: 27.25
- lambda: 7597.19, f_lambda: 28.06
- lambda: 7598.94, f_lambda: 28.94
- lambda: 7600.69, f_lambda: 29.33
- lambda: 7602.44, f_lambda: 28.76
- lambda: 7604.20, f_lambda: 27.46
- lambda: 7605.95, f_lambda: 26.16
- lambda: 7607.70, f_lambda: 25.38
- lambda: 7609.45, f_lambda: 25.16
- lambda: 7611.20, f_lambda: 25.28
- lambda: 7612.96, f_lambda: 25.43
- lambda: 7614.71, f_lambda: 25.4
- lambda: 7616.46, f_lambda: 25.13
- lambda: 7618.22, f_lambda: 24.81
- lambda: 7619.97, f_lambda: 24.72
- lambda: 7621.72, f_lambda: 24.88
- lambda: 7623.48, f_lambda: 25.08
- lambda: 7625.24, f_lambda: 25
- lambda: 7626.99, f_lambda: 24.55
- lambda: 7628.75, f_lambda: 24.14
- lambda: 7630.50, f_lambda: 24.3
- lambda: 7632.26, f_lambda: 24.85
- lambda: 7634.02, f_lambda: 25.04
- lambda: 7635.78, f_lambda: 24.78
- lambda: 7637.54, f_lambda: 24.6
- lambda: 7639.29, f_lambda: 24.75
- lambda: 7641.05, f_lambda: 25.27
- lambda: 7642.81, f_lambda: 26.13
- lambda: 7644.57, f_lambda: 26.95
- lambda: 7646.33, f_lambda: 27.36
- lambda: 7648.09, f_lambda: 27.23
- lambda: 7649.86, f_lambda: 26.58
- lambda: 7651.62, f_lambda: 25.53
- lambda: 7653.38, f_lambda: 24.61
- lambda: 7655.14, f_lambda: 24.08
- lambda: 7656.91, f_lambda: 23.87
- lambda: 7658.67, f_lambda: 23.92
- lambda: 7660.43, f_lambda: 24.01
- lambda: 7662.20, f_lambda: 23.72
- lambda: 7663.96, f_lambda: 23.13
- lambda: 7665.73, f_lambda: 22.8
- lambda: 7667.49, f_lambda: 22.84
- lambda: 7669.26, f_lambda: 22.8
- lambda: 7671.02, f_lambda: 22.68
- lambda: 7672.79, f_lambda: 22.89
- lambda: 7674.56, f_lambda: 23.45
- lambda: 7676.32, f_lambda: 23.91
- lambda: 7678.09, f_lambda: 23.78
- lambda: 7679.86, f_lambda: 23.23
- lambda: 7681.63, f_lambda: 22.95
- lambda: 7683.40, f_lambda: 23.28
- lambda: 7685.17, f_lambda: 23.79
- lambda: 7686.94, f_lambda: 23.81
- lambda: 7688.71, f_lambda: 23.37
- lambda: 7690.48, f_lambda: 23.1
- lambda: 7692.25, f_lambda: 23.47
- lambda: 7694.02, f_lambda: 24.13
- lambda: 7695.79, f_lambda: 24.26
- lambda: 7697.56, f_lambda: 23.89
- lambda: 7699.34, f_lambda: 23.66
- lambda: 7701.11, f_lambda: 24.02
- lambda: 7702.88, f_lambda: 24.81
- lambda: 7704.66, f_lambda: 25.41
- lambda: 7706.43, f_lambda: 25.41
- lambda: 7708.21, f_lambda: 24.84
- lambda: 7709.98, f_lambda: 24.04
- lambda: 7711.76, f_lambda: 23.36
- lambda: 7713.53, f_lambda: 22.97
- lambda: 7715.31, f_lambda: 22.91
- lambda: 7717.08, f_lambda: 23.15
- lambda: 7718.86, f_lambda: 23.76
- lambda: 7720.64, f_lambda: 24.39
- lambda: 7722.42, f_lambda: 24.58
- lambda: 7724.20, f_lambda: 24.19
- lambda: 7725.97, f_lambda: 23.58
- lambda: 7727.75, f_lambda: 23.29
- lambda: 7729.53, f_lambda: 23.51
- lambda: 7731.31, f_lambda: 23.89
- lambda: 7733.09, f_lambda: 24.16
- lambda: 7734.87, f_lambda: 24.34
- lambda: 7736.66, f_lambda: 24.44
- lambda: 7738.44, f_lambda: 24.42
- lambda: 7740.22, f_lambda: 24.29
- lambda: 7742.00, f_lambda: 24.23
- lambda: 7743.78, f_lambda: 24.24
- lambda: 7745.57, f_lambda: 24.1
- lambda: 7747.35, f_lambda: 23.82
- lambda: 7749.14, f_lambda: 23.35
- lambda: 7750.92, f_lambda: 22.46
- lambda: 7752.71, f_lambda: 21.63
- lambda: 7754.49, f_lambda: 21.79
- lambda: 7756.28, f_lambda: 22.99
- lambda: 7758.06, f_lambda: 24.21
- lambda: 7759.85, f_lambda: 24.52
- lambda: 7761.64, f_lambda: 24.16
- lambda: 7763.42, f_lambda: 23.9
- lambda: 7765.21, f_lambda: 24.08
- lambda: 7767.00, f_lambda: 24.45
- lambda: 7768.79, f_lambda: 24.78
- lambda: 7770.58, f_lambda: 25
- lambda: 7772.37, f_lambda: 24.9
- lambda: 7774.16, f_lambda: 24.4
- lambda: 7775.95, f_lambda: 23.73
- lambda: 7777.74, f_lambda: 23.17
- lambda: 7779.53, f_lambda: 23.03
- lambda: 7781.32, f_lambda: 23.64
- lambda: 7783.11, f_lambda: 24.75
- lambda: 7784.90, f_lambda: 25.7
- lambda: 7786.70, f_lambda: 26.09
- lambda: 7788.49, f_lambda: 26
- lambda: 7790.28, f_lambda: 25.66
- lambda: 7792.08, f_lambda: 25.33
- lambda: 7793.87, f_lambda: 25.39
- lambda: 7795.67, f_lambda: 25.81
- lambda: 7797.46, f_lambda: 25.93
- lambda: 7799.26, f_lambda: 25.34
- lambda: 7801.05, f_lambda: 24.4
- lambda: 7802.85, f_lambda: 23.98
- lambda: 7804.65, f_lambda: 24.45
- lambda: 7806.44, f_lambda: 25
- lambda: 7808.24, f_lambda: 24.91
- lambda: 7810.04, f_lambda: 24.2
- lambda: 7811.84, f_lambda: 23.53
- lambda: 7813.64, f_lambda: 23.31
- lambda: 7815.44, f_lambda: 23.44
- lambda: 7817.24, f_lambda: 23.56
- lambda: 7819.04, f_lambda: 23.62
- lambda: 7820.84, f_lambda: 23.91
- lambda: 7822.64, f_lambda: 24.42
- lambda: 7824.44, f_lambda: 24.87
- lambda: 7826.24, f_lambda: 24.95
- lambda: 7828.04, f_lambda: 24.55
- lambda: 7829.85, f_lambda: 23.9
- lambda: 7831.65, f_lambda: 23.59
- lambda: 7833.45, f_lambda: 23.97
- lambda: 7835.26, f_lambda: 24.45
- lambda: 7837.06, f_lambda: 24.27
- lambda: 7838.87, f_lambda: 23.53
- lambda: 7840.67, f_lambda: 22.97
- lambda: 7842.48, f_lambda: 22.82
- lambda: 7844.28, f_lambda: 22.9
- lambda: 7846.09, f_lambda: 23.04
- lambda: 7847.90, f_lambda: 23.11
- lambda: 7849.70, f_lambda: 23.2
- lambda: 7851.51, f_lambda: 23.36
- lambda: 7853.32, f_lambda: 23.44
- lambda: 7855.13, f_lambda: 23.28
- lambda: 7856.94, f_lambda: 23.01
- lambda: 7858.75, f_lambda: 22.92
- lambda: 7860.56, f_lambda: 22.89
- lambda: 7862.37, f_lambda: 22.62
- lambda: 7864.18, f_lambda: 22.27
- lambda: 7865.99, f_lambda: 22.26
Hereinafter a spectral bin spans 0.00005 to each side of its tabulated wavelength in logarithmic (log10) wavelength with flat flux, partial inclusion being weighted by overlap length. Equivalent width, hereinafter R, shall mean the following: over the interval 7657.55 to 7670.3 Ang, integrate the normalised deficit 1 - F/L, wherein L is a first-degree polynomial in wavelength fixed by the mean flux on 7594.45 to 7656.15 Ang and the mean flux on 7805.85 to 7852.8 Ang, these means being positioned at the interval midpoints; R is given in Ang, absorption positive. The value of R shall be 1.05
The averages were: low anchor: 25.8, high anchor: 23.8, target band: 23.3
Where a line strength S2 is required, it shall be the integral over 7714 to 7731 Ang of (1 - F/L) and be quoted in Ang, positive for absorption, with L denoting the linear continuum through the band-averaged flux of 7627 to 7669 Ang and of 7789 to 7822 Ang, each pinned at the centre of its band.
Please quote 0.7 Ang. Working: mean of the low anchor 24.8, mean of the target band 23.7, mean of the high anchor 24.6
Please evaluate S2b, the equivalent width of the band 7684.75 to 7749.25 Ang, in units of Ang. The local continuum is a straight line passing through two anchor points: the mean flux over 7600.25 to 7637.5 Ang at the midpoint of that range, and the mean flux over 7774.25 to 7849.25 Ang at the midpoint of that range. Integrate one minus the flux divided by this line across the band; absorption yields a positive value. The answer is 2.2 Ang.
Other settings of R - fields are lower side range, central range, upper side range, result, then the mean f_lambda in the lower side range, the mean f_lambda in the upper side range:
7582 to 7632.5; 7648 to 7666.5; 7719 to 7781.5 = 0.4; 25.4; 23.9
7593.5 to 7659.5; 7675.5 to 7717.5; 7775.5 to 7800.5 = 2.6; 25.7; 25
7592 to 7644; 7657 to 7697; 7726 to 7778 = 2.4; 25.8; 23.9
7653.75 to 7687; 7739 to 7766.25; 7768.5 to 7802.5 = 1.0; 23.4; 24.9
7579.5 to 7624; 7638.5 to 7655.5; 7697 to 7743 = -0.7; 25.4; 24.1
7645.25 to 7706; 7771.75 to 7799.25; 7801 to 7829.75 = -0.9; 24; 24.2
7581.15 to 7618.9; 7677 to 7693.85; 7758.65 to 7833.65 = 1.1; 25.6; 24.5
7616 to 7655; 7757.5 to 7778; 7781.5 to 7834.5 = 0.4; 25.3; 24.6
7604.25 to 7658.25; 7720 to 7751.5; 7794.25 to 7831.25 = 1.0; 25.3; 24.4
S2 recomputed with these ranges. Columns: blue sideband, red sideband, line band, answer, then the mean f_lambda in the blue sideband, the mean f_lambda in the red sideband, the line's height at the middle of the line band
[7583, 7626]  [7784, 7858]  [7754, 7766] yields 0.4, 25.6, 24.2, 24.6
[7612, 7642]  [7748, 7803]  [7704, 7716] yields 0.2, 24.9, 24.3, 24.6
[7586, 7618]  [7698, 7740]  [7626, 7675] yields 1.4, 26.1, 24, 25.3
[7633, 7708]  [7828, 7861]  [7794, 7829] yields -1.3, 24.3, 23.4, 23.6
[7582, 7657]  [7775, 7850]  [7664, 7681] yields 1.3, 25.4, 24.3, 25.1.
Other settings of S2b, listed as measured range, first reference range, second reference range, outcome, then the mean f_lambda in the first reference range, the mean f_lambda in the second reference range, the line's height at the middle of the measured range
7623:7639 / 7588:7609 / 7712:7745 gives 0.8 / 26.8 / 23.9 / 26.1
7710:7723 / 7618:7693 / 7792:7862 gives 0.3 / 24.3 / 24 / 24.2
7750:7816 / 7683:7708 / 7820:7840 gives -0.5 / 24.1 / 24.2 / 24.2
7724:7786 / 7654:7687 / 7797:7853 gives -0.5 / 23.4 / 24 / 23.7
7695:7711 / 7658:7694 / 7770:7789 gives -0.5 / 23.4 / 24.6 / 23.7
